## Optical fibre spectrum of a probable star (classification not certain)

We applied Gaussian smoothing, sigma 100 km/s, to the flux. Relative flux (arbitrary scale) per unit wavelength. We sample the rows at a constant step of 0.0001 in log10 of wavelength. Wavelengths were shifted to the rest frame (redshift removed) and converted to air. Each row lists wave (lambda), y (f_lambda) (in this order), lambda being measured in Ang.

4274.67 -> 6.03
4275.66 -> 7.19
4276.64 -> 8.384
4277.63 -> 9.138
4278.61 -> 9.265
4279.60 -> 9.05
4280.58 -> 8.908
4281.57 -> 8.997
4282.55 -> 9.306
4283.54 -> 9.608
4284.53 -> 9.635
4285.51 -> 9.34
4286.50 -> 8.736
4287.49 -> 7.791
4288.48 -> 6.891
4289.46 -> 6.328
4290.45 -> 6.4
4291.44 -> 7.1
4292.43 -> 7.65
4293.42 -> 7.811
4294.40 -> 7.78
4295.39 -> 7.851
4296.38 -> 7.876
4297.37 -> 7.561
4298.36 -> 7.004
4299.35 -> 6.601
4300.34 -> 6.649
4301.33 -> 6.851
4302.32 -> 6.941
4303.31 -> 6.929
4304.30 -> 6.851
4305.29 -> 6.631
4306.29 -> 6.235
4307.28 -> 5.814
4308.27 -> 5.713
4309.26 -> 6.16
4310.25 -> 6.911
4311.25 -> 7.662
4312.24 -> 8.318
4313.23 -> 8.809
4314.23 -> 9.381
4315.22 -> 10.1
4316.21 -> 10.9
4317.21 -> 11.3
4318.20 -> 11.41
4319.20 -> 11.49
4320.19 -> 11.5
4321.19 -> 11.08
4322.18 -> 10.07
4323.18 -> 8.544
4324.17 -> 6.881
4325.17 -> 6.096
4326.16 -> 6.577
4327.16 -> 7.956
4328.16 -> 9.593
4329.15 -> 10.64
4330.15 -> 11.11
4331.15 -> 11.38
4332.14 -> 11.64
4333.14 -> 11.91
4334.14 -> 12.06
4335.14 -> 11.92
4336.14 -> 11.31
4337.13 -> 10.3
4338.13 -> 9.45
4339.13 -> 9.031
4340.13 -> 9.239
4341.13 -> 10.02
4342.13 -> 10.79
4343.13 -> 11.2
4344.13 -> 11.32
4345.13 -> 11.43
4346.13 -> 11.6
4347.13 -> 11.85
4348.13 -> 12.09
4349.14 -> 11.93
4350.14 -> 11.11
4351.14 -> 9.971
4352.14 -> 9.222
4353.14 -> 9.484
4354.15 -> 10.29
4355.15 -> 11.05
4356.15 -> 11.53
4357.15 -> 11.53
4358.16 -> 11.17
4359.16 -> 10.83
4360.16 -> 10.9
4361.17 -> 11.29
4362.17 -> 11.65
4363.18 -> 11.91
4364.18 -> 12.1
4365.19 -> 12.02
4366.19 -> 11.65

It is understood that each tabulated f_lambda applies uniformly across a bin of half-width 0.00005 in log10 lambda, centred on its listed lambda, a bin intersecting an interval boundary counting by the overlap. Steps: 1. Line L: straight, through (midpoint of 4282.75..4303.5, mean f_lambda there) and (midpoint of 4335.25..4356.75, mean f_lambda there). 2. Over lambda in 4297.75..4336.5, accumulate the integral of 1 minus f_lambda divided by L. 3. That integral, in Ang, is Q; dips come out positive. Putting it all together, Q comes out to 1.1 Ang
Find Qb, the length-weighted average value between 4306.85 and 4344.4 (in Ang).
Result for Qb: 9.62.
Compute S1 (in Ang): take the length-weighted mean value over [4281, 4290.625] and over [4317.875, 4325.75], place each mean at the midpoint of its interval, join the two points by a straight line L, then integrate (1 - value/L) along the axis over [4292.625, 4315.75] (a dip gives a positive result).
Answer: 4.2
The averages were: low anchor 8.37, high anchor 9.56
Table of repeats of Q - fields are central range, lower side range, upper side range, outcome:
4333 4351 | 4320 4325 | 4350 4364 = -1.45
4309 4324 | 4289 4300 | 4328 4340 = -0.46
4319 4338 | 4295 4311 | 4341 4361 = -2.21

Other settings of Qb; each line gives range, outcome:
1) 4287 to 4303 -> 7.19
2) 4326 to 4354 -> 10.6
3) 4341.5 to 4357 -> 11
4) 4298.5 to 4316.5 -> 7.37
